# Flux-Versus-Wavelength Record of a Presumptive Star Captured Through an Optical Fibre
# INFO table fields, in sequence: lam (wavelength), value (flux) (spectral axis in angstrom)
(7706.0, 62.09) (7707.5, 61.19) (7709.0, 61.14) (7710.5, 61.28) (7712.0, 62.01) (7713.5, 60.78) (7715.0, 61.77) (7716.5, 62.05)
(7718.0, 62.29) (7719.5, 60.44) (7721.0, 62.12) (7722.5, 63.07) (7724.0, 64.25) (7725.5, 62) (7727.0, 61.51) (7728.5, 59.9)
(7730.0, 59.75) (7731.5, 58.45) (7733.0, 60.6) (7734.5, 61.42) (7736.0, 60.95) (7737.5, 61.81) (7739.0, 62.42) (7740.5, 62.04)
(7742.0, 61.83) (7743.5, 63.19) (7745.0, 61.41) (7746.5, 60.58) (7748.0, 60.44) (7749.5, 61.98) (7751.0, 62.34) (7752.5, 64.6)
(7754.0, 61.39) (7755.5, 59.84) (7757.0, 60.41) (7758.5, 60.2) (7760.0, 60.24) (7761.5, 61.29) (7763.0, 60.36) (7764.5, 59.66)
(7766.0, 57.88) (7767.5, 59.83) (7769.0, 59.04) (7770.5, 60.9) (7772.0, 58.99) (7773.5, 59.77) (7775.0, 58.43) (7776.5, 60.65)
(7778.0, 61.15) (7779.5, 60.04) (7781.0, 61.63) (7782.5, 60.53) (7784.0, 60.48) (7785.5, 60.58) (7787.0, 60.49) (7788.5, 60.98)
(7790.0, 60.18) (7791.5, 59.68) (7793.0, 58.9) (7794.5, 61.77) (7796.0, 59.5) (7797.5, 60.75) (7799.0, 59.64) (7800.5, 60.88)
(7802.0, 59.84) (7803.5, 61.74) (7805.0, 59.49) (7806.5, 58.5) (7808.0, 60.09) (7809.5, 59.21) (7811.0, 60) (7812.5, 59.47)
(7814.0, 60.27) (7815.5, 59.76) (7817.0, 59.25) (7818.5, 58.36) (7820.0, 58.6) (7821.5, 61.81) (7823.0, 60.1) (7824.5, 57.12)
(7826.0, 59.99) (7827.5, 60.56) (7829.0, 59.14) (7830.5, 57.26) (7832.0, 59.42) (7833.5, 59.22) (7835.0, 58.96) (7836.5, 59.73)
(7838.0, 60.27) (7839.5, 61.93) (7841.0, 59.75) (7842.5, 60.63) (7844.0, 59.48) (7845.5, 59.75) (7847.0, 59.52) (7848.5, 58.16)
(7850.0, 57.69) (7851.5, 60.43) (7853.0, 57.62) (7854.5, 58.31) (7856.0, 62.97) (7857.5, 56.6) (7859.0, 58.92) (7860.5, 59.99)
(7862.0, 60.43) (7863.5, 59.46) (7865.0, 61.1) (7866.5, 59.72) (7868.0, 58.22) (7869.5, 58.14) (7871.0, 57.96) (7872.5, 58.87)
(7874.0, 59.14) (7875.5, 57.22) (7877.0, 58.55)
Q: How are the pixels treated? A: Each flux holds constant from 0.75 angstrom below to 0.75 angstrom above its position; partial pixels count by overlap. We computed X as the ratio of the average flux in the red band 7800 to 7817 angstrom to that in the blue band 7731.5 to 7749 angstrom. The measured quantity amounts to 0.98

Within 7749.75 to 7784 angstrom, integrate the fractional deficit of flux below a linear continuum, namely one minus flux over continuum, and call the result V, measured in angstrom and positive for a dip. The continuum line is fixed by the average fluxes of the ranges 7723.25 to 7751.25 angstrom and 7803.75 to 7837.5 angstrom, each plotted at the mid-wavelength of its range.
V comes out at 0.1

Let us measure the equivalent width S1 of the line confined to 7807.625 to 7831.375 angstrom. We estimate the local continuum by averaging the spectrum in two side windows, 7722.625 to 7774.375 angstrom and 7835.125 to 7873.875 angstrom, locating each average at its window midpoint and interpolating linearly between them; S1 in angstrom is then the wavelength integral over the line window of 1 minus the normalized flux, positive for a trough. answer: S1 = 0.2 angstrom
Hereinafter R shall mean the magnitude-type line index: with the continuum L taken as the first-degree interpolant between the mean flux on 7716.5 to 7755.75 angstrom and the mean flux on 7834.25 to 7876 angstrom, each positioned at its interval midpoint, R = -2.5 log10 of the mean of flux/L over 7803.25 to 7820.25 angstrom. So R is 0.01 mag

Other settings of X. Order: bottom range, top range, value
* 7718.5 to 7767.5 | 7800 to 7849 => 0.97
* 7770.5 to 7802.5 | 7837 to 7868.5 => 0.99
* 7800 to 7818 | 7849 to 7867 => 0.99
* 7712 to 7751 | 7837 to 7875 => 0.97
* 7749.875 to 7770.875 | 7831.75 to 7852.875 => 0.98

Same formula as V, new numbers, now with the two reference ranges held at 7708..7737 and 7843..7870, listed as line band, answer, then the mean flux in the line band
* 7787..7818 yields 0.06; 60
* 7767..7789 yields 0.10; 60.2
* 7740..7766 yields -0.12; 61.2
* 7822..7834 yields 0.11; 59.2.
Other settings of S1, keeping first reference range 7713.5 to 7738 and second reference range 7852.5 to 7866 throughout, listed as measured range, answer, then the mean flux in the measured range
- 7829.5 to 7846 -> 0.0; 59.7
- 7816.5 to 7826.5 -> 0.1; 59.3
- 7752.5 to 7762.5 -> 0.0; 60.9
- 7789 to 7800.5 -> 0.1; 60.1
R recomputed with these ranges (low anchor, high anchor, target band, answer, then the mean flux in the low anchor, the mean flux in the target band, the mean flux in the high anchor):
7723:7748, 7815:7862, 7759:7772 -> 0.017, 61.4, 59.9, 59.4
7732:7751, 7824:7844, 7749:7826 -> 0.007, 61.5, 60.2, 59.6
